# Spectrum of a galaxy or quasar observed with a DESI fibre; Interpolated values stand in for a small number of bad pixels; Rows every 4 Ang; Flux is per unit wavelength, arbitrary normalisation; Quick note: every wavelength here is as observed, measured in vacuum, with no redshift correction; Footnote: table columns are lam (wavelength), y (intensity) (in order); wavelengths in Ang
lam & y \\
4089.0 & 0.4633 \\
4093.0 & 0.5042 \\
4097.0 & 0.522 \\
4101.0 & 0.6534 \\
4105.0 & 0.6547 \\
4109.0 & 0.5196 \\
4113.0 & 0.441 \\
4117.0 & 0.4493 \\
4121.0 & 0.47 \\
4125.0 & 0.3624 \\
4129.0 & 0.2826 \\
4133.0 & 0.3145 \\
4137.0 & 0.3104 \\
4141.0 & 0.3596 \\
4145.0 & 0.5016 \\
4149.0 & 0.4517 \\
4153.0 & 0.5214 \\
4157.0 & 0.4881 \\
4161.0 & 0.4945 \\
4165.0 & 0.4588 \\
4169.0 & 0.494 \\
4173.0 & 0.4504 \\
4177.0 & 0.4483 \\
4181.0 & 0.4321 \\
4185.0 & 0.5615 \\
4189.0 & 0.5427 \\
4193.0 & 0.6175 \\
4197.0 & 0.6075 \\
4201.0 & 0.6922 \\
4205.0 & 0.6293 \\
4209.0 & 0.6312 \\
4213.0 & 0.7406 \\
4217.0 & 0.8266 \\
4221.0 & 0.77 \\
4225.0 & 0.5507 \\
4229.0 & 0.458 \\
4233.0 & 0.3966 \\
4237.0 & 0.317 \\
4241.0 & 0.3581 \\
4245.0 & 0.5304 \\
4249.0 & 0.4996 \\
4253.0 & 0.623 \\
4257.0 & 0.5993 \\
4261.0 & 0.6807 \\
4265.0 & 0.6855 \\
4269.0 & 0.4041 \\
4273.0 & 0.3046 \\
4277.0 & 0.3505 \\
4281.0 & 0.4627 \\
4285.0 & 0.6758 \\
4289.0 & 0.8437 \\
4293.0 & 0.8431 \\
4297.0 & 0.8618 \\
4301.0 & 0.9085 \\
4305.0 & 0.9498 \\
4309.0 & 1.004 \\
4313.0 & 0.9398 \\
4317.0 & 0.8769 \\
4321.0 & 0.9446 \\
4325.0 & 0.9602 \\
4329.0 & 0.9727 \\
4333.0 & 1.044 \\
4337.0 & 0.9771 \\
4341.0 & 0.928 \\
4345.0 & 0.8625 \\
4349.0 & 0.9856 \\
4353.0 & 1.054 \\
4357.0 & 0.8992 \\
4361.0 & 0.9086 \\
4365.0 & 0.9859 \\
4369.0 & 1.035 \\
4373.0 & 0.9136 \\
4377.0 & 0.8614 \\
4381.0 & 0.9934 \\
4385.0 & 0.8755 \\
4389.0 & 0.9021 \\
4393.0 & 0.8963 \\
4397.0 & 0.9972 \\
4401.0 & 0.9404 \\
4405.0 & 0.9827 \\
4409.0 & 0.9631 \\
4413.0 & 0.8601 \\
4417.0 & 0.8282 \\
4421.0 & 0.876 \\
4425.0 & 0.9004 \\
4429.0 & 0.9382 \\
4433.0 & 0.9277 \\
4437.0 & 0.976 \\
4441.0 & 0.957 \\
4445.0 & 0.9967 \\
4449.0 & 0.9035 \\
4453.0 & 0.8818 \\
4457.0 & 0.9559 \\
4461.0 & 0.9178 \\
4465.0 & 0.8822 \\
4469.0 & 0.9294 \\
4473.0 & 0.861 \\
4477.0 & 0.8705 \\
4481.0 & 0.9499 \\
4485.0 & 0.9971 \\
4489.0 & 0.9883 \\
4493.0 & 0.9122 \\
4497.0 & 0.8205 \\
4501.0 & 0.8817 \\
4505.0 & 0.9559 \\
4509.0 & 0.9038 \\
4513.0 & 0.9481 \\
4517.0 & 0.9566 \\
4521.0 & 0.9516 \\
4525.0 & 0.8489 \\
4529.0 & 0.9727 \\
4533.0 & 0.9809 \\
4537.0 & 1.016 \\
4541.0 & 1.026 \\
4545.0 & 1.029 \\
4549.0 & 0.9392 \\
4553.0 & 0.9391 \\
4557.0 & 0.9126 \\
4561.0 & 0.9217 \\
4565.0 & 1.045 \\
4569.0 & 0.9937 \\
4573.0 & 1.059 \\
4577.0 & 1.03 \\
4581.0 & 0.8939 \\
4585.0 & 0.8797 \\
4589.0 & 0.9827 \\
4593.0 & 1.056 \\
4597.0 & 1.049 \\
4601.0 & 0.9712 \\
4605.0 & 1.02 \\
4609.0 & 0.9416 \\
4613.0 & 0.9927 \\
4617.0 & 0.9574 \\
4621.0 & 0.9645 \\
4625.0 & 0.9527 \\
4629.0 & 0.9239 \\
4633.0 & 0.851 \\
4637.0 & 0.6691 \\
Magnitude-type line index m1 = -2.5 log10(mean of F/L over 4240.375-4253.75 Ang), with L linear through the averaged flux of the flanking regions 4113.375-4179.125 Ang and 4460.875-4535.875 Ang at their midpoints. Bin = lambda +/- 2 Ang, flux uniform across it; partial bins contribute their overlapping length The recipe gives 0.13 mag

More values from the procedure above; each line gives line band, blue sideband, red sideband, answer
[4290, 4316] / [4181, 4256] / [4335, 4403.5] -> -0.17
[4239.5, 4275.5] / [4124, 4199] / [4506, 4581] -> 0.13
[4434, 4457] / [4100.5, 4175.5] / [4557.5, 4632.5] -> -0.17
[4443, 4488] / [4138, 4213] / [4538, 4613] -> -0.08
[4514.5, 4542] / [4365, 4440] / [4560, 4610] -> 0.01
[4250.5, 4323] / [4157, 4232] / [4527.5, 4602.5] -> -0.06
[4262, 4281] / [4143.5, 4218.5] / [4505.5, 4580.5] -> 0.41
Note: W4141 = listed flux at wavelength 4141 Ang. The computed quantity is 0.3596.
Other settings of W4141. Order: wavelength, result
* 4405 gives 0.9827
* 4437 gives 0.976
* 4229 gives 0.458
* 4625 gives 0.9527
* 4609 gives 0.9416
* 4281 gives 0.4627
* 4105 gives 0.6547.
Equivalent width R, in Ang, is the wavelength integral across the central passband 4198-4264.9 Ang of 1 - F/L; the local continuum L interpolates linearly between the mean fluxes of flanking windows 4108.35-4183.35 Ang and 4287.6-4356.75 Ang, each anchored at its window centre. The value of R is 8.46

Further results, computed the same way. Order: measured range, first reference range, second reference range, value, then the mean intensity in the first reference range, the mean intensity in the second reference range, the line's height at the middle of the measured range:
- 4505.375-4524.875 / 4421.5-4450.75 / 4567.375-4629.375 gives 0.55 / 0.94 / 0.981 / 0.96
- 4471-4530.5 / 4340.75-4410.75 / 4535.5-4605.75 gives 3.07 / 0.944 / 0.986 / 0.971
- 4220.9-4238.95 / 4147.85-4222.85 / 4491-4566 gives 4.33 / 0.572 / 0.944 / 0.621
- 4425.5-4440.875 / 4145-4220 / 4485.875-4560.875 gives -1.85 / 0.562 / 0.944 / 0.843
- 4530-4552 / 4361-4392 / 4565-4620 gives -0.42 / 0.935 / 0.988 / 0.976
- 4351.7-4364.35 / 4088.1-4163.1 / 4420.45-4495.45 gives -2.64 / 0.461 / 0.928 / 0.788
